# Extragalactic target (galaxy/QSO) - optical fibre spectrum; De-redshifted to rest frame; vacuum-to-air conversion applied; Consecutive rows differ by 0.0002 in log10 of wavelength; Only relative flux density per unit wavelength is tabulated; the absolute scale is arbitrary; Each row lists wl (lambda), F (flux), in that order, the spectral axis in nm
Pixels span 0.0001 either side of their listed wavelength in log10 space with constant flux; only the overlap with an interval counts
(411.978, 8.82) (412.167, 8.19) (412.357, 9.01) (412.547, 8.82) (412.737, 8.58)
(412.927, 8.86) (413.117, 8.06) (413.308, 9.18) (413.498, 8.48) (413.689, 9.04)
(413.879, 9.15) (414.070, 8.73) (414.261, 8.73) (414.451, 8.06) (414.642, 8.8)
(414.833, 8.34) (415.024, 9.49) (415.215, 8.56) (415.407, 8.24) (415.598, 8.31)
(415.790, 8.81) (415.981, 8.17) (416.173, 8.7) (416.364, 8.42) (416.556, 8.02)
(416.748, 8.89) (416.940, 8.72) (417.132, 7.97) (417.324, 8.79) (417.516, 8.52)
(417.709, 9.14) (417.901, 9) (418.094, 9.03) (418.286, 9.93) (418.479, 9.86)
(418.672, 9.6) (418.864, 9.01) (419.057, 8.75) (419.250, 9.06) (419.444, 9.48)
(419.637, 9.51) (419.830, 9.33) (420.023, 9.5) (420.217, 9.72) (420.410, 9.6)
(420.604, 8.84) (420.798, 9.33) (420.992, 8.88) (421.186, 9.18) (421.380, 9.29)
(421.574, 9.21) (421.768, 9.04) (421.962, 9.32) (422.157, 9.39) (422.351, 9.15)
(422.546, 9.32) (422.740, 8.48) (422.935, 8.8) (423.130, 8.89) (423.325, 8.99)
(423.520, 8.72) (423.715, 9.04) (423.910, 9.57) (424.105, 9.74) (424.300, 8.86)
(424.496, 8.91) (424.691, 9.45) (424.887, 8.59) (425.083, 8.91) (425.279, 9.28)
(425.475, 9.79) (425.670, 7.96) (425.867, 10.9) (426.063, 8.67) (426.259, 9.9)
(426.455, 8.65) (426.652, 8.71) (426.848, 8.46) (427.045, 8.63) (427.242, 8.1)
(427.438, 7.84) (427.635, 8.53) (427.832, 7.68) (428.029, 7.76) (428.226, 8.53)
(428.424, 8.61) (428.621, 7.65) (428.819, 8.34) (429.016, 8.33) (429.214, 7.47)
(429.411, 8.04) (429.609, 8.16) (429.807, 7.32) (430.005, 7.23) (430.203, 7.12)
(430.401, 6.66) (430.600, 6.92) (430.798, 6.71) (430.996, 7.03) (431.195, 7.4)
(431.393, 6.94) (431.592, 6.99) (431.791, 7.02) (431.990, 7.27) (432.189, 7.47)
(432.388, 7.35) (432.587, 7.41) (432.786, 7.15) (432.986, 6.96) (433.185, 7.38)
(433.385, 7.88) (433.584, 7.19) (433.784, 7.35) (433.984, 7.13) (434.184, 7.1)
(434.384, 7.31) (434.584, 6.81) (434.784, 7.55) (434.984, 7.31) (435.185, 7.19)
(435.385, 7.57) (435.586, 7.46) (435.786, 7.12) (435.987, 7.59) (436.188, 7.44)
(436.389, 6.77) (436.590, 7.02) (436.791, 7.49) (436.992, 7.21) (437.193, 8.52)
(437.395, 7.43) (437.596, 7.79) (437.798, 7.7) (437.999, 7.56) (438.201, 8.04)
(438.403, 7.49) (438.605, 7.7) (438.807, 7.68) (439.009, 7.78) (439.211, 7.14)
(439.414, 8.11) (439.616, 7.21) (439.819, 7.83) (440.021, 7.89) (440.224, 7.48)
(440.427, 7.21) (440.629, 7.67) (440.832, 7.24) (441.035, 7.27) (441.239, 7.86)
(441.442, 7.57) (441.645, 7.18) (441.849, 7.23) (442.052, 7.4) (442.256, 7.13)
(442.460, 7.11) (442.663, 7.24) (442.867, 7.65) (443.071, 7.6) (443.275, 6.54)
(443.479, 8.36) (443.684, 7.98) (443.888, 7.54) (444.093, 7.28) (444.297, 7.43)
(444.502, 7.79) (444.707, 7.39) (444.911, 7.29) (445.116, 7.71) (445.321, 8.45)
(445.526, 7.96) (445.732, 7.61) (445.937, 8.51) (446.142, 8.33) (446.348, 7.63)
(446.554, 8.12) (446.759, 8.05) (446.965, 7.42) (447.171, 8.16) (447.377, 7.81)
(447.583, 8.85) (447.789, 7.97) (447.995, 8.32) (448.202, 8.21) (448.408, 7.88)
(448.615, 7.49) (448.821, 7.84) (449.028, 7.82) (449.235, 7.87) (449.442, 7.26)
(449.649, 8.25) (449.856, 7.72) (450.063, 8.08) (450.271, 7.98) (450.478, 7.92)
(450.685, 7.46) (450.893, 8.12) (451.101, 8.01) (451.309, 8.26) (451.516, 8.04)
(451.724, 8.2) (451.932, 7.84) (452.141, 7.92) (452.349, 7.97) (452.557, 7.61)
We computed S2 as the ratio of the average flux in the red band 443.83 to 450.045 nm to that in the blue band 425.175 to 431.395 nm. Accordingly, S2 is 1.0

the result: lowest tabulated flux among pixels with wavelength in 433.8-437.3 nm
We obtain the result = 6.77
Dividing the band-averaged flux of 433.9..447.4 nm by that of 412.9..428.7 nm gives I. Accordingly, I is 0.8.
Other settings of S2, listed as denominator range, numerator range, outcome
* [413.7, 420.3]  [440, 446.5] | 0.85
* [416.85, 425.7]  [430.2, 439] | 0.80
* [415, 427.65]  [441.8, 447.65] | 0.86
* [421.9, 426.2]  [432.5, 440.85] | 0.82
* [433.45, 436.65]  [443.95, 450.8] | 1.09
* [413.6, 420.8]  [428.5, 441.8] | 0.83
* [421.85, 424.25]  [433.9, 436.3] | 0.80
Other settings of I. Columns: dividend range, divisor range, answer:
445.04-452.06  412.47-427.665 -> 0.89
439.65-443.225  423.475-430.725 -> 0.88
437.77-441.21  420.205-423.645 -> 0.83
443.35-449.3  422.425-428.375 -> 0.89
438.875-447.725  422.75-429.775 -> 0.88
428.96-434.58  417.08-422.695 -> 0.79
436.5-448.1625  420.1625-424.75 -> 0.84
